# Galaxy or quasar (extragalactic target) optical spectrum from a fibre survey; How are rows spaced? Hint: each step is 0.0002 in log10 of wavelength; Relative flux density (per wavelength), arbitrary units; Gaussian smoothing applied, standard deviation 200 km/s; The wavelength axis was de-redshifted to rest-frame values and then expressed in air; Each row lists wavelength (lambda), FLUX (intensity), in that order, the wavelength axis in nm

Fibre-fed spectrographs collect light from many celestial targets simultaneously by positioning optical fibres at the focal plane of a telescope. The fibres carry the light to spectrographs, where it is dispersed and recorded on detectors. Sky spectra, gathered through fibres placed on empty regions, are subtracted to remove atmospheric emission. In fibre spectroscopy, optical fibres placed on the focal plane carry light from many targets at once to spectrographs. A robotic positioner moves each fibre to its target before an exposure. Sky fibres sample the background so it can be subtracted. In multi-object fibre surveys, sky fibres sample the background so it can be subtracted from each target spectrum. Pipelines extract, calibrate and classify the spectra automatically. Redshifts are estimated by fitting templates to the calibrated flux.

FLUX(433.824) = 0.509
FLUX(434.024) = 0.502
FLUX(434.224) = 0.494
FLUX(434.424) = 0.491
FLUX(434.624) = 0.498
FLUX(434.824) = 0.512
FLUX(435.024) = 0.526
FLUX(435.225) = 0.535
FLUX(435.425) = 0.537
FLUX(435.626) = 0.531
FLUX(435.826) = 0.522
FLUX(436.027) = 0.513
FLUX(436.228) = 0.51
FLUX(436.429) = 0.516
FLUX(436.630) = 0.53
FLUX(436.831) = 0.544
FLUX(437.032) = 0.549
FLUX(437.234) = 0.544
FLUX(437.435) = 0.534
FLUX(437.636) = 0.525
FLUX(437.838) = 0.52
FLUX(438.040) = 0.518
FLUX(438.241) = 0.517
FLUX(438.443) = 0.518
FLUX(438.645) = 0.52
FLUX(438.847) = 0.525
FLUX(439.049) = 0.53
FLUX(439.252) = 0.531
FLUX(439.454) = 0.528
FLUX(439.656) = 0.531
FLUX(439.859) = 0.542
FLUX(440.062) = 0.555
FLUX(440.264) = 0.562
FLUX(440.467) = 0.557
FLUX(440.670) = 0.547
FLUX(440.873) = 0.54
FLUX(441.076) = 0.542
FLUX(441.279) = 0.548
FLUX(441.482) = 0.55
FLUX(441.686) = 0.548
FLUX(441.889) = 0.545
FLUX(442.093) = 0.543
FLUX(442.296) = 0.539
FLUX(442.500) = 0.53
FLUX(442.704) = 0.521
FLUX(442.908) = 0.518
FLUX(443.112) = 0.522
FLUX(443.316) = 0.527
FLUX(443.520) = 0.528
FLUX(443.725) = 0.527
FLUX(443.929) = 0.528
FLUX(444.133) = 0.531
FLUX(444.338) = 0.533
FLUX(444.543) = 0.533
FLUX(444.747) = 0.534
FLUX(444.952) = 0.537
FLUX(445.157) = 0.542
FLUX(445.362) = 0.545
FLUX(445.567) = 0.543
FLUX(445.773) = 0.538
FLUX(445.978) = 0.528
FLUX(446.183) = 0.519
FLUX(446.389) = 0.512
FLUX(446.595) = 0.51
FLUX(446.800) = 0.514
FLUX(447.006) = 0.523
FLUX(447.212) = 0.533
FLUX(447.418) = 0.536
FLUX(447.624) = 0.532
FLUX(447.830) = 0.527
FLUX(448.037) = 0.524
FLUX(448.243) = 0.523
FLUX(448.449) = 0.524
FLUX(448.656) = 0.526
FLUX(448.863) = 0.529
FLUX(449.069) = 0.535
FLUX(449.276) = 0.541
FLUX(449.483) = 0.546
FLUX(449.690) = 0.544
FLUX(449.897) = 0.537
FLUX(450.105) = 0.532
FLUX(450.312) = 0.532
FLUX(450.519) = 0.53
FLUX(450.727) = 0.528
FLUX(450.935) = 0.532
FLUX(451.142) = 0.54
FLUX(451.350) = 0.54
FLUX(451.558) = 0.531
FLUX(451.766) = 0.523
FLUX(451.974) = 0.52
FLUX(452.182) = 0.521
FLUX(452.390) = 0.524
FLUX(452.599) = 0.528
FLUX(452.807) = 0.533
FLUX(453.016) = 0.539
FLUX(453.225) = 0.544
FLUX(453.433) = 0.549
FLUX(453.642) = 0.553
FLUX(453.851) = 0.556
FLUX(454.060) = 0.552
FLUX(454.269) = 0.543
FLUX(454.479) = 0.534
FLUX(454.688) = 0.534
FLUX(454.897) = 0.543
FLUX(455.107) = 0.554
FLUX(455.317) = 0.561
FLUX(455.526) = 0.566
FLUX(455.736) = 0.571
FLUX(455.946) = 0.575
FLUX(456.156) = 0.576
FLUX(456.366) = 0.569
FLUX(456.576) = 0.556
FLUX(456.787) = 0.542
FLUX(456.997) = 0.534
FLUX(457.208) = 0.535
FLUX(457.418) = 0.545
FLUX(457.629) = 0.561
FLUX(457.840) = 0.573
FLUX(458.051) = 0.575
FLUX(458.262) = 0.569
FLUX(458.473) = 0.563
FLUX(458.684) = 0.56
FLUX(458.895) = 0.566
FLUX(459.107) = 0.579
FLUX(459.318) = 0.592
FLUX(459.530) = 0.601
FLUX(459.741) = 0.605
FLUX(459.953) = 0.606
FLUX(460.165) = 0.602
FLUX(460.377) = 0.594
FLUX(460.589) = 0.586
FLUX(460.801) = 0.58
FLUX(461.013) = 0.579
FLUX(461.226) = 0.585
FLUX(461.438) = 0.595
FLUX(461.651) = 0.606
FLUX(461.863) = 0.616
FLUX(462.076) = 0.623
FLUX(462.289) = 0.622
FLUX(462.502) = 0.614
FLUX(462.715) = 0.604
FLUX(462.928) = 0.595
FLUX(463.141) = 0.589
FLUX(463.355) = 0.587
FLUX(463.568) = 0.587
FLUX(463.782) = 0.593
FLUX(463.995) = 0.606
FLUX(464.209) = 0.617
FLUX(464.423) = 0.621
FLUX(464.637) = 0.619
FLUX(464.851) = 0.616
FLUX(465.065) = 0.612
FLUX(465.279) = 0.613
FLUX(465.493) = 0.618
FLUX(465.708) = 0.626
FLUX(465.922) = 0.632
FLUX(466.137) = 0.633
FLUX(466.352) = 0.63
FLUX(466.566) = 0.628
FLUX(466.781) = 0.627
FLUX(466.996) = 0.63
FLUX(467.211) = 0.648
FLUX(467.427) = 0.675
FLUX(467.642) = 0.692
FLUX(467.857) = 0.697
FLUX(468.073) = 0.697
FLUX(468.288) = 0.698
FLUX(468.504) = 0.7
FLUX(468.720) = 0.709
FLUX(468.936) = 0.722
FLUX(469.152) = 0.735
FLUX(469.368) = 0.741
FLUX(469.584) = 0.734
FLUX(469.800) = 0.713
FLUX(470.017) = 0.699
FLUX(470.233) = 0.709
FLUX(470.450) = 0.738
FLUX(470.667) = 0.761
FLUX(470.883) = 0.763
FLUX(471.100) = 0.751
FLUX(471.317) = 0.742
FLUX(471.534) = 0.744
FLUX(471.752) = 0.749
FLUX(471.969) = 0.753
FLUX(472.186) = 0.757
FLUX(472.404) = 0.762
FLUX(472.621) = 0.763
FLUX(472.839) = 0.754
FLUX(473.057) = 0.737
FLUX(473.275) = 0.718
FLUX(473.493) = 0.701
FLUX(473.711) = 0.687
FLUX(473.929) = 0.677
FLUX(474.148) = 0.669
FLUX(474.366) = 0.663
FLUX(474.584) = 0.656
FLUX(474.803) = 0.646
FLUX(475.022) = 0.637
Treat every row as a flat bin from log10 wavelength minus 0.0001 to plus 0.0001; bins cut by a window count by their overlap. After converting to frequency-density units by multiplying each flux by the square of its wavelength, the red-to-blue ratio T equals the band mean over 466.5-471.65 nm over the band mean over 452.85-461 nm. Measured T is 1.32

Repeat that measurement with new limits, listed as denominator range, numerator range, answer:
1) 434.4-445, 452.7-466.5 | 1.20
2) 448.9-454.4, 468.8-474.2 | 1.49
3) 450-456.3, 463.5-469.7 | 1.28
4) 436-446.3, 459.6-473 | 1.38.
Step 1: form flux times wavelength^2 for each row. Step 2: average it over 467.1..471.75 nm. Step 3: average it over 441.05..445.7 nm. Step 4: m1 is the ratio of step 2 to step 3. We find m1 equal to 1.50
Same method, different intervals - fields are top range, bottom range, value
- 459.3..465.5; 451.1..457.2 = 1.15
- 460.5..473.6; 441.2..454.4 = 1.36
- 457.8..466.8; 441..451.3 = 1.21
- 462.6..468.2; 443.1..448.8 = 1.29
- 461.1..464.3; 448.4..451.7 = 1.19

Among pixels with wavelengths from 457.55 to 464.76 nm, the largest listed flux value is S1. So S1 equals 0.623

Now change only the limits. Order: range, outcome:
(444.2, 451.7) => 0.546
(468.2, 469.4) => 0.741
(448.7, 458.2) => 0.576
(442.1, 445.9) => 0.545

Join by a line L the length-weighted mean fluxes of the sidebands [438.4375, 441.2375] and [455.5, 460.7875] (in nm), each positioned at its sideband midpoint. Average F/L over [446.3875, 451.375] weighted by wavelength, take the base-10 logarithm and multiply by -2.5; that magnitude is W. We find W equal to 0.05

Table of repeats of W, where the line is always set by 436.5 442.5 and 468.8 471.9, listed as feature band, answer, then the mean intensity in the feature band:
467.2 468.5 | 0.048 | 0.688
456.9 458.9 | 0.175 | 0.558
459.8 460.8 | 0.130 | 0.595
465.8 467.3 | 0.127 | 0.633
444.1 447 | 0.091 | 0.53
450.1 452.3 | 0.157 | 0.53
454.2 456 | 0.155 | 0.553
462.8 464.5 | 0.158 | 0.599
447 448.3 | 0.118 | 0.529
